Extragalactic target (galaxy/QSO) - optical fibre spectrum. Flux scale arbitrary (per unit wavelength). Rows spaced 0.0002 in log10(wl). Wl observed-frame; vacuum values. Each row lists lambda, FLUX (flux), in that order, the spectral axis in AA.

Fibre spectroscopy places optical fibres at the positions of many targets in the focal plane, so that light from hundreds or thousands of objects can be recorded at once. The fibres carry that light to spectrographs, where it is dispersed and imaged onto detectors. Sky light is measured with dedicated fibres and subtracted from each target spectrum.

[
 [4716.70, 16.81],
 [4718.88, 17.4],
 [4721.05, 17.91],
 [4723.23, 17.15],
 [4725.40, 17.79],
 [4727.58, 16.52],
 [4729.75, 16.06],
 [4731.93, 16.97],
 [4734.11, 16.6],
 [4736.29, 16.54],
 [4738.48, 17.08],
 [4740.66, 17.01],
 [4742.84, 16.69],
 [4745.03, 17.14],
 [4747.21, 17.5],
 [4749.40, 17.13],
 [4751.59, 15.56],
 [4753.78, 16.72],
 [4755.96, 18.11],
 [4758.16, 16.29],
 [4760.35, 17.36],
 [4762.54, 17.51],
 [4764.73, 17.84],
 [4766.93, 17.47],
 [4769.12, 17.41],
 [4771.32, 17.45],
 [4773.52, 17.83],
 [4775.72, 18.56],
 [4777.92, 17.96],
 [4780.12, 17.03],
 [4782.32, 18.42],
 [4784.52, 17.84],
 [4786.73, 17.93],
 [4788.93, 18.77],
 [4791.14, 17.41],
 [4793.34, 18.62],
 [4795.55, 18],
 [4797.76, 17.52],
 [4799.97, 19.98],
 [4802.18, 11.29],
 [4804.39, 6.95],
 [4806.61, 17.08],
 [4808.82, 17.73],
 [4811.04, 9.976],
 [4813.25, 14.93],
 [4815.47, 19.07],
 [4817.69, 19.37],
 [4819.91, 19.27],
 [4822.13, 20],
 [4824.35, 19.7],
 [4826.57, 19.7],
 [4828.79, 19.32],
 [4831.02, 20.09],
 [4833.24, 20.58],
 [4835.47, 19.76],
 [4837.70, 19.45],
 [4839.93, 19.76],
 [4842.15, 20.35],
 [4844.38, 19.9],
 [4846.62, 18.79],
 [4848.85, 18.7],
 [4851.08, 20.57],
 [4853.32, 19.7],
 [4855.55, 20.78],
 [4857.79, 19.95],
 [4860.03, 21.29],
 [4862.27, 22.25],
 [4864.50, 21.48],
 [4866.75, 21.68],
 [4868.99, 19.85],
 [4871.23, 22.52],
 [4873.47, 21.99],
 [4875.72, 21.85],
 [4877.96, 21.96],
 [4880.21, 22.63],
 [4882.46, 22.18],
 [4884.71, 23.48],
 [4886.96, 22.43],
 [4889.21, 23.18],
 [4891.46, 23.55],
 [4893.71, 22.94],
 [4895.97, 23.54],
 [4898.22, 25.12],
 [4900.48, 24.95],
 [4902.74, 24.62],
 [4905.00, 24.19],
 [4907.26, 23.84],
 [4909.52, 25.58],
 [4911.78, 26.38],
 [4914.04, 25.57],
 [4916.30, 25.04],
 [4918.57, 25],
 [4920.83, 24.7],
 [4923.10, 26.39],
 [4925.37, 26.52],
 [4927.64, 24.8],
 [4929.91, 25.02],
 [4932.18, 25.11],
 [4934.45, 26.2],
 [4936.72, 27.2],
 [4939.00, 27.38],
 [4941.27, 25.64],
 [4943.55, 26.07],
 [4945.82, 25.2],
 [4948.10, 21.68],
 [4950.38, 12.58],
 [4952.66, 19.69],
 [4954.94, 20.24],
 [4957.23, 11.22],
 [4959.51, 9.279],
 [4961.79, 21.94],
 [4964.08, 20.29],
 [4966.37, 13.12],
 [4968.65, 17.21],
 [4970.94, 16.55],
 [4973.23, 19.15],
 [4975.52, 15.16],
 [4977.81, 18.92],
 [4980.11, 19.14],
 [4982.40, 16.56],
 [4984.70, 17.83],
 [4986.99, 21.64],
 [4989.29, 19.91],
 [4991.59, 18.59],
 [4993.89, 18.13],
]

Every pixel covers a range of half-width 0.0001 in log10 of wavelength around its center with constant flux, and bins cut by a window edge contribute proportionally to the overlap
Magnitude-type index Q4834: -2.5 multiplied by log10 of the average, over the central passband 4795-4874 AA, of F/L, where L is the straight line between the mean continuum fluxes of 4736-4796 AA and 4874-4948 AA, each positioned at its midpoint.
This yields 0.11 mag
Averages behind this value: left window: 17.5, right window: 24.6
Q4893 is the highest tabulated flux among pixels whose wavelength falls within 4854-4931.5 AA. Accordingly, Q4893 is 26.52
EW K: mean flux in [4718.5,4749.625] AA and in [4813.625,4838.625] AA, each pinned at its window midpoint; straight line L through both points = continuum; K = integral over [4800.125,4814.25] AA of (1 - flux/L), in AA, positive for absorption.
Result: 4.1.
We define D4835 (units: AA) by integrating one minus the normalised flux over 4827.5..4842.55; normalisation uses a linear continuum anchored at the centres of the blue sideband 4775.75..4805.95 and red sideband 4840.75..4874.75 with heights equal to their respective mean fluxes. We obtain -0.4 AA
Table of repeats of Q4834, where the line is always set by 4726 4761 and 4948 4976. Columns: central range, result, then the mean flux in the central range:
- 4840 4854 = -0.18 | 19.7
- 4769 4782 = -0.06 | 17.8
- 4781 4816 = 0.03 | 16.3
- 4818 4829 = -0.17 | 19.6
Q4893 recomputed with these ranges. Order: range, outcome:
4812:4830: 20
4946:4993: 21.94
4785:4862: 21.29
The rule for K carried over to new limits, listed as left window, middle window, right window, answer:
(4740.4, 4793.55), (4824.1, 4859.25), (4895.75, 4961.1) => 0.7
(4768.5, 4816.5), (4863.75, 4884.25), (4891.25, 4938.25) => 0.4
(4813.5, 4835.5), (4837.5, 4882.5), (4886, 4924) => 1.8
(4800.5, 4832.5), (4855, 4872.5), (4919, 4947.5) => -0.7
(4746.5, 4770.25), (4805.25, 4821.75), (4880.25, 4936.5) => 2.6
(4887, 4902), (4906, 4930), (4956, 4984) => -4.3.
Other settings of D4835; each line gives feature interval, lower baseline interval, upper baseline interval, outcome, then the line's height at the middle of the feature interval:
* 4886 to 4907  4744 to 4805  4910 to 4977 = -3.47 AA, 20.5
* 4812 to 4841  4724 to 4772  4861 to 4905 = 1.60 AA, 20.4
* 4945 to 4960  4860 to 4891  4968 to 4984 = 1.09 AA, 18.6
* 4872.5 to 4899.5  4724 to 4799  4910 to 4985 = -3.87 AA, 20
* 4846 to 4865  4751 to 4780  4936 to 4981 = -2.18 AA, 18.3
